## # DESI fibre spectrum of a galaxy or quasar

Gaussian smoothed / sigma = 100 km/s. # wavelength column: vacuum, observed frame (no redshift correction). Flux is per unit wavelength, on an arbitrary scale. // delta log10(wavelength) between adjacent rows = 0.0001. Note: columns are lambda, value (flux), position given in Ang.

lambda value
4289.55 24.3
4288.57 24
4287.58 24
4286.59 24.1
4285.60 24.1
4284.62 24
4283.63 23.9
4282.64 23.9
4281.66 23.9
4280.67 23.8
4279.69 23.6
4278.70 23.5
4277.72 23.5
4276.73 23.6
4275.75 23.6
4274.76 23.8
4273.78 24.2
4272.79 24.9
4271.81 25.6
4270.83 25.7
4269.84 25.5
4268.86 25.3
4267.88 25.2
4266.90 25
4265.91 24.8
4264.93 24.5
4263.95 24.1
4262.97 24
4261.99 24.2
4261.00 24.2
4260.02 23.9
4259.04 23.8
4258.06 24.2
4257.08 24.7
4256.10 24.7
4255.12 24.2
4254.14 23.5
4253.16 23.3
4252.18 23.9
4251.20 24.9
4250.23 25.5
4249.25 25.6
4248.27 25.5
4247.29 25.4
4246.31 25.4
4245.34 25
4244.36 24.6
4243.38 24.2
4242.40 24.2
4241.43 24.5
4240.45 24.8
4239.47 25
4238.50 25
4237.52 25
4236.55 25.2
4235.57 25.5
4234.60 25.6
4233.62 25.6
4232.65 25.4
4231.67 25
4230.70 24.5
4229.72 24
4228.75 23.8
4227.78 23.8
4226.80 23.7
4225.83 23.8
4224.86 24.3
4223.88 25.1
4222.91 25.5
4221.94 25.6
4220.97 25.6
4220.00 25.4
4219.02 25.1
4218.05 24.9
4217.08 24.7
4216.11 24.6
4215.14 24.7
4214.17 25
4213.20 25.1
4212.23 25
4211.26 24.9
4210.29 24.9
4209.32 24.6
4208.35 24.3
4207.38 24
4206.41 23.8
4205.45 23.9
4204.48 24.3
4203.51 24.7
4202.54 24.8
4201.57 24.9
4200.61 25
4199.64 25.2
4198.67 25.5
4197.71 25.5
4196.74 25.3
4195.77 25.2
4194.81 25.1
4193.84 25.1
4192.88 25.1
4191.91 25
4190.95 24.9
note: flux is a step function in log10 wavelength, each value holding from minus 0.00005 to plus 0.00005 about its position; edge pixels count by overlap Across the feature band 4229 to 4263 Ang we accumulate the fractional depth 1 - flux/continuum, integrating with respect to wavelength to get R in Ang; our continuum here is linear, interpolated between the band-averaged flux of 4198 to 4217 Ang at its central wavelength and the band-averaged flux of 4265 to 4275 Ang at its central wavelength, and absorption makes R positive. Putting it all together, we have 0.28 Ang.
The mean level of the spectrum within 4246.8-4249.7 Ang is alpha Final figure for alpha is 25.5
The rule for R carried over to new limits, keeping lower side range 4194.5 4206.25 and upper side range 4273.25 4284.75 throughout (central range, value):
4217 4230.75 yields 0.0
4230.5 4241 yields -0.3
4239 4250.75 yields -0.3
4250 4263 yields -0.1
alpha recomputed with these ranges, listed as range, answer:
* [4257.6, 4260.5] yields 24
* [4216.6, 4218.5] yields 24.8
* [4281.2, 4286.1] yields 24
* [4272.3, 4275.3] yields 24.2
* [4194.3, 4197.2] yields 25.2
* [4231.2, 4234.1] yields 25.3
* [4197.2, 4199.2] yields 25.5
